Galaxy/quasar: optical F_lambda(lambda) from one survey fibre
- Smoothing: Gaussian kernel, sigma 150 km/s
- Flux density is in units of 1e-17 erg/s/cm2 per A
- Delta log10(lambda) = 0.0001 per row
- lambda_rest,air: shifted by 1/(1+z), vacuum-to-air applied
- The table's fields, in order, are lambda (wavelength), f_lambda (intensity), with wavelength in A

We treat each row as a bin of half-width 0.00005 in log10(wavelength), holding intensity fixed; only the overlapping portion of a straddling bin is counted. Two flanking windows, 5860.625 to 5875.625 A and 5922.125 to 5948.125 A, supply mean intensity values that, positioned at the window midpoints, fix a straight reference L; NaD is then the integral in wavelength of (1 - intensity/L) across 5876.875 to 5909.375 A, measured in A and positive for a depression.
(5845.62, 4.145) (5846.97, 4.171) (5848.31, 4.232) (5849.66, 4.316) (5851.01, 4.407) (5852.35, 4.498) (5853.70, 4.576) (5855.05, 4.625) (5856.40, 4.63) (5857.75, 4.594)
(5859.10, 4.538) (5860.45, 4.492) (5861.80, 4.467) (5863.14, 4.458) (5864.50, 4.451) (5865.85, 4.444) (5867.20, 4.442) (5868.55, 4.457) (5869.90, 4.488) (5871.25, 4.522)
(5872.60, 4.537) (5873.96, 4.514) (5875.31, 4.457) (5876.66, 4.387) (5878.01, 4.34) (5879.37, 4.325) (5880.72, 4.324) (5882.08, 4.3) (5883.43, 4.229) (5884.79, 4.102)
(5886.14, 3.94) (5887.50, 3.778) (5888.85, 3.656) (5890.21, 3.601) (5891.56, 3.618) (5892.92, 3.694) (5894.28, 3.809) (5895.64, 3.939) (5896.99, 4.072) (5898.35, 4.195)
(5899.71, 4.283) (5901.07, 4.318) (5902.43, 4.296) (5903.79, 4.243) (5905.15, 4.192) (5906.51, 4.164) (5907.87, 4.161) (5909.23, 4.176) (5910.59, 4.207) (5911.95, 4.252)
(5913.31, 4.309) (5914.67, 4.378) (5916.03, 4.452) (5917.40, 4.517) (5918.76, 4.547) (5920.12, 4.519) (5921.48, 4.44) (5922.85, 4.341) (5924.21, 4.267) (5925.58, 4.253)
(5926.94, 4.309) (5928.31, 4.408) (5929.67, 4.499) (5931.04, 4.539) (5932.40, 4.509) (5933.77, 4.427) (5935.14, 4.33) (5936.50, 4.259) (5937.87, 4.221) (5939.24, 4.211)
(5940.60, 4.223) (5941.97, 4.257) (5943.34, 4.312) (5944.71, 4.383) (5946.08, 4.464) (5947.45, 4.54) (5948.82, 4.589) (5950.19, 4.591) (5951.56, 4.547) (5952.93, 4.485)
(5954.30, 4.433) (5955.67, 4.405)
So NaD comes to 2.6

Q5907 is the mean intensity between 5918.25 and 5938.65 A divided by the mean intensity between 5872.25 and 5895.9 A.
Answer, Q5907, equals 1.08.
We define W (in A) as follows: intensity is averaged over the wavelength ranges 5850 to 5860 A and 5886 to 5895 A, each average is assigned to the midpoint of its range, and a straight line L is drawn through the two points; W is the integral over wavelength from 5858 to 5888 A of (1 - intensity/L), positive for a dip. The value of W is -1.8 A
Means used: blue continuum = 4.54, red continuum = 3.71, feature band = 4.37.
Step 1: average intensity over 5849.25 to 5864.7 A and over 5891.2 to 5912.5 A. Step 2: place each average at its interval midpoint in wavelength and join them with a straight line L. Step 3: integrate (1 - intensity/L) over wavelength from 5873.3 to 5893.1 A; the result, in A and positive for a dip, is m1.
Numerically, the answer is 0.8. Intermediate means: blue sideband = 4.51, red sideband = 4.11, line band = 4.09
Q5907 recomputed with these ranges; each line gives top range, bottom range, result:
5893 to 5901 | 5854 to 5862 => 0.89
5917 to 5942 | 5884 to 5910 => 1.09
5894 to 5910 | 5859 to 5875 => 0.93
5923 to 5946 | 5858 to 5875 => 0.97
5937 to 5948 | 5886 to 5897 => 1.15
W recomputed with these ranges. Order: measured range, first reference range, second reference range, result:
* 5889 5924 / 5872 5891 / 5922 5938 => 0.8 A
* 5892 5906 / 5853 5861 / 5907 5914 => 0.7 A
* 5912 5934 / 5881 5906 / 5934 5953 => -0.9 A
